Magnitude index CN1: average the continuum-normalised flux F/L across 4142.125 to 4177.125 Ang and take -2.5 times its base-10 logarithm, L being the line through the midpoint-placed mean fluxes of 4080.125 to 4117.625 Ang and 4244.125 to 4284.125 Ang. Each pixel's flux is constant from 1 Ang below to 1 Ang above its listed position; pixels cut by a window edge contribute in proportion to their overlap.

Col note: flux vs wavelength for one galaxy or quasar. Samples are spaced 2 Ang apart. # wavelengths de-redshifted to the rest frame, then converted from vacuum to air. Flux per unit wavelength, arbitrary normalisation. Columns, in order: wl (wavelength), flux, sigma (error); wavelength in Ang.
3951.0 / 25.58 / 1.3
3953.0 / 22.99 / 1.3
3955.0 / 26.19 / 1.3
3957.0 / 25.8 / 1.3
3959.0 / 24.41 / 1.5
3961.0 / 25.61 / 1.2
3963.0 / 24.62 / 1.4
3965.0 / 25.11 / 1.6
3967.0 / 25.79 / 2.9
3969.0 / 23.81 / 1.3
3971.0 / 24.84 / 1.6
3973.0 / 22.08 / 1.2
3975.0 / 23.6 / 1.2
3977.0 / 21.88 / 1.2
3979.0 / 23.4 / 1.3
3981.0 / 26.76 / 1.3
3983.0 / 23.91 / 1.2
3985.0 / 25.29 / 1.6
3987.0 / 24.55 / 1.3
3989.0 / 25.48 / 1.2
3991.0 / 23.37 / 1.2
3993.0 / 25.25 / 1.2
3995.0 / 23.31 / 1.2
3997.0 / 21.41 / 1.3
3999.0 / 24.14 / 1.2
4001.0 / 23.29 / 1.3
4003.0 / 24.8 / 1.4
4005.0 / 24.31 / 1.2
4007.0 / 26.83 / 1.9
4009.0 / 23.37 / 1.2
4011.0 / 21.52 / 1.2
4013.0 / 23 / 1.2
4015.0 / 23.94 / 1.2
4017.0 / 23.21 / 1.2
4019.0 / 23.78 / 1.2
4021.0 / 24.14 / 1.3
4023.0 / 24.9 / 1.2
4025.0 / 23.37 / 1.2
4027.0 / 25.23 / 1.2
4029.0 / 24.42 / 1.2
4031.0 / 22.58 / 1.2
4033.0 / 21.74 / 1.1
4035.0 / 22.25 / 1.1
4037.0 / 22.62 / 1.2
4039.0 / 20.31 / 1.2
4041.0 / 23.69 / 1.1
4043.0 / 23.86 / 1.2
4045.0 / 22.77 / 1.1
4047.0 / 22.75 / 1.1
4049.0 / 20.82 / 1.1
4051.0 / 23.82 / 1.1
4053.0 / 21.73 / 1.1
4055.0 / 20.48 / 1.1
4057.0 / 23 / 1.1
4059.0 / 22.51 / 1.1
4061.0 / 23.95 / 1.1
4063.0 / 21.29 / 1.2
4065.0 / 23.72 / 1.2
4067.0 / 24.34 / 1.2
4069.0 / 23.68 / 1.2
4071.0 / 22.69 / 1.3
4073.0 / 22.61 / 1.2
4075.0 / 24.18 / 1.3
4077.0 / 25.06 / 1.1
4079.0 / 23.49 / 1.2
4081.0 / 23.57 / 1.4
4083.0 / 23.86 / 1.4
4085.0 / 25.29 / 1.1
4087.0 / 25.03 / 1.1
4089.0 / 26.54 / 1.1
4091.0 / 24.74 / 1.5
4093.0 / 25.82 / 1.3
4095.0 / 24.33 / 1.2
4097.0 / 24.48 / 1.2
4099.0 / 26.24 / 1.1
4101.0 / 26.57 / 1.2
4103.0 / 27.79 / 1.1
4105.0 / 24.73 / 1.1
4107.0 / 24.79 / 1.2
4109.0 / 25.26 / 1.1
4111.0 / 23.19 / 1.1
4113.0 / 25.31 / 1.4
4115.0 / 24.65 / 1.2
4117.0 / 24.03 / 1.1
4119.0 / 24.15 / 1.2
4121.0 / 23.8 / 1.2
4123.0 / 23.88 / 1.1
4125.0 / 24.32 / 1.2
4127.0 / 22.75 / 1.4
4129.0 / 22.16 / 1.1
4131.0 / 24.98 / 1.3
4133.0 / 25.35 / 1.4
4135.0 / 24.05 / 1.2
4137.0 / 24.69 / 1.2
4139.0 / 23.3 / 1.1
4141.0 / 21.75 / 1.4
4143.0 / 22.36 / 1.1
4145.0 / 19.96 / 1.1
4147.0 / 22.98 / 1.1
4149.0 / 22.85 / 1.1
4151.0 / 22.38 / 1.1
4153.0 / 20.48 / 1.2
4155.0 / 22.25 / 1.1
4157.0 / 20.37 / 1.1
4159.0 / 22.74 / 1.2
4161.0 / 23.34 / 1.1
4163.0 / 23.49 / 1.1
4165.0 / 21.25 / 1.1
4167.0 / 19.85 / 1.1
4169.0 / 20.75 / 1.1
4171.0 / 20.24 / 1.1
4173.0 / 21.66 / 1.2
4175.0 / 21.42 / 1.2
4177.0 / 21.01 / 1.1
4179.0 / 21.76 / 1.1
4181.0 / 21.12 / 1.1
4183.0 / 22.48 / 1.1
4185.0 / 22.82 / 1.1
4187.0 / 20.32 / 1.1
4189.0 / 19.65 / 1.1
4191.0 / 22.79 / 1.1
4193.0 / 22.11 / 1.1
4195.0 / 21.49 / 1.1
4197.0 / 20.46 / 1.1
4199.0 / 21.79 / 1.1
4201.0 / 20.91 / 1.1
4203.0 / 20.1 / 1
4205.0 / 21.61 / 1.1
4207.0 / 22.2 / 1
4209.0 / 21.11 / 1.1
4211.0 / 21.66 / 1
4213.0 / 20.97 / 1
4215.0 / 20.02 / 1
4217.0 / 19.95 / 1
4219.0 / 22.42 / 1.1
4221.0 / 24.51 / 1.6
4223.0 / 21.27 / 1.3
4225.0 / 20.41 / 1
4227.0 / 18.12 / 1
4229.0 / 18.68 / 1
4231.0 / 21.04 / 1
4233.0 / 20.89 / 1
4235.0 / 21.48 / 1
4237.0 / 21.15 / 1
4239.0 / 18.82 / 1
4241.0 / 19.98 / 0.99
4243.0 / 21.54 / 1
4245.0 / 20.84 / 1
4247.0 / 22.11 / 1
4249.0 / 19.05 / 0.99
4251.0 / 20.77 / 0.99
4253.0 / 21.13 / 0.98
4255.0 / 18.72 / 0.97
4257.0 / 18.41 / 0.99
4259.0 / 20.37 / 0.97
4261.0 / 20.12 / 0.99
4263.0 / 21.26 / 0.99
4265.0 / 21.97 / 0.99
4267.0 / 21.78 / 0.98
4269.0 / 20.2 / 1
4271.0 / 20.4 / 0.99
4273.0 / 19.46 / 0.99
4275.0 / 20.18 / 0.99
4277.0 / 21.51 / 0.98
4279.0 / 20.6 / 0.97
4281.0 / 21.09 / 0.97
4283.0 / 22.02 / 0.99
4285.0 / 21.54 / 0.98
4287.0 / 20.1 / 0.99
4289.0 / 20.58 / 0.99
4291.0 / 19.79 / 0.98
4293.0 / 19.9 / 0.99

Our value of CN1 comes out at 0.086 mag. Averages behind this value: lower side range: 25.1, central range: 21.6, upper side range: 20.6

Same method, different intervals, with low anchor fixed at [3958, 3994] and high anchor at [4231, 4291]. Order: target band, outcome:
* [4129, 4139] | -0.095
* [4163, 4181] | 0.034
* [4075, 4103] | -0.098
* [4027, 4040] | 0.053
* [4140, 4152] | 0.005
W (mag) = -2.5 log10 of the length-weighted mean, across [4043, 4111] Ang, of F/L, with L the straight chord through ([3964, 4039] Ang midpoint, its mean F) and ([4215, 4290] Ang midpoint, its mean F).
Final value -0.05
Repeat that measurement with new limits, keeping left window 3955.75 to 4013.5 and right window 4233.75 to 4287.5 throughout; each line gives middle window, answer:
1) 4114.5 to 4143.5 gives -0.067 mag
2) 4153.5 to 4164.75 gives -0.016 mag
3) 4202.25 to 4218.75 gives 0.012 mag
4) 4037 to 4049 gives 0.044 mag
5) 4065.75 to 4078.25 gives -0.032 mag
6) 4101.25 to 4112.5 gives -0.119 mag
